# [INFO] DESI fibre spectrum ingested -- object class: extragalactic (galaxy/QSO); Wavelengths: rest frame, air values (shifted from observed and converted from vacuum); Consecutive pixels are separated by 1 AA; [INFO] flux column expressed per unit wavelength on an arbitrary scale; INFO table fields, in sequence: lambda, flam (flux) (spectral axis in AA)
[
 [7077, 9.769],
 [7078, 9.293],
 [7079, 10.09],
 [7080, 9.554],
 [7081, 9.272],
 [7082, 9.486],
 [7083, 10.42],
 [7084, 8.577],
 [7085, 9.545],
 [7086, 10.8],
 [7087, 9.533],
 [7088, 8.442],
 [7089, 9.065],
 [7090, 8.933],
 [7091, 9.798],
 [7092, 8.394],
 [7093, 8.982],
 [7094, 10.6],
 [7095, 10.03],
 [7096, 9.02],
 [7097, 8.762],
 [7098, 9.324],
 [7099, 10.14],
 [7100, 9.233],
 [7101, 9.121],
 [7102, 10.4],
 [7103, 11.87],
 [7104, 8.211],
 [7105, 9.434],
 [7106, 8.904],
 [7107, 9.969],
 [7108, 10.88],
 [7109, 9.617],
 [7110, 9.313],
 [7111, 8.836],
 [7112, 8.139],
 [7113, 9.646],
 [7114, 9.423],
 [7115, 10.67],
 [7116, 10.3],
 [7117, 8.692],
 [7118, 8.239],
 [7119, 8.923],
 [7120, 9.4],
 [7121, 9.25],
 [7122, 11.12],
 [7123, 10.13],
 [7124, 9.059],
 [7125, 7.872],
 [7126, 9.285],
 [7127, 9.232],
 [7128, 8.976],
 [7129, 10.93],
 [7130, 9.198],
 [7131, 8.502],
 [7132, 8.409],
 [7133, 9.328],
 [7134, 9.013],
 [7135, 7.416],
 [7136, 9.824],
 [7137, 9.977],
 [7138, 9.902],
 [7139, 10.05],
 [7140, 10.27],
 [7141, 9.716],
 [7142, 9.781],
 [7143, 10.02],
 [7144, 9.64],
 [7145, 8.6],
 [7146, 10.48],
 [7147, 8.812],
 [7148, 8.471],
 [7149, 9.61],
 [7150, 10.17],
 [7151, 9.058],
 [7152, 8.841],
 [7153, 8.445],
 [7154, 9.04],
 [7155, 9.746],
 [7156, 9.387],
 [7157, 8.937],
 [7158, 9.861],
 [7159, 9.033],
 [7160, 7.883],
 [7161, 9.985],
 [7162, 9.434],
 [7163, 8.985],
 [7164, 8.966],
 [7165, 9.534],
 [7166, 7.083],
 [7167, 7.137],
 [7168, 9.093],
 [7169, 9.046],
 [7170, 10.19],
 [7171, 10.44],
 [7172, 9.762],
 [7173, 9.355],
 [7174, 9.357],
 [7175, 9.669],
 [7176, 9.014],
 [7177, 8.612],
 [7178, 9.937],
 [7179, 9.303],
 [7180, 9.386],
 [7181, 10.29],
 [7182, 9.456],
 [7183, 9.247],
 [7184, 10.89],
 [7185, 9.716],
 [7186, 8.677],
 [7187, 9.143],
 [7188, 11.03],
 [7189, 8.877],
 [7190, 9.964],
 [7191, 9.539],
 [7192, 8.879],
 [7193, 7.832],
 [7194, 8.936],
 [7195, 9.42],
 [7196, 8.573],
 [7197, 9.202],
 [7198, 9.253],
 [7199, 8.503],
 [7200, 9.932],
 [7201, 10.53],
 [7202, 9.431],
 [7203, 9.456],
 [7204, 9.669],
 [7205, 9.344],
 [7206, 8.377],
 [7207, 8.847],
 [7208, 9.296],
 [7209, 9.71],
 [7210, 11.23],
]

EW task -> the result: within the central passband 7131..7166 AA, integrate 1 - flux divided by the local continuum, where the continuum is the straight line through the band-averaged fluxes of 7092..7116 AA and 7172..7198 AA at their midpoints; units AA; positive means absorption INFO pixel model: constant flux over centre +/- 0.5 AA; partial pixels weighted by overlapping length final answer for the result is 0.7 AA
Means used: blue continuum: 9.58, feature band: 9.27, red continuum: 9.38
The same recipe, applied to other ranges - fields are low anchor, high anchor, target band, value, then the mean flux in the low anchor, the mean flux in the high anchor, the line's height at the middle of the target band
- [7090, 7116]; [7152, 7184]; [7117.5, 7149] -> 0.2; 9.55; 9.23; 9.4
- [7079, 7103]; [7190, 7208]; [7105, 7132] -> 0.1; 9.52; 9.19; 9.43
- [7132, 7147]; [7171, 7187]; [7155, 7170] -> 0.9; 9.51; 9.53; 9.52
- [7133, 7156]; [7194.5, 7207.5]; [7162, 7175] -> 0.3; 9.4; 9.27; 9.35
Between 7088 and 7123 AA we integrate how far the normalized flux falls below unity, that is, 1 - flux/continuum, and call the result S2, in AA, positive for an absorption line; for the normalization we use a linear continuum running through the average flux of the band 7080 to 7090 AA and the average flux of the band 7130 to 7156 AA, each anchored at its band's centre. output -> -0.3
